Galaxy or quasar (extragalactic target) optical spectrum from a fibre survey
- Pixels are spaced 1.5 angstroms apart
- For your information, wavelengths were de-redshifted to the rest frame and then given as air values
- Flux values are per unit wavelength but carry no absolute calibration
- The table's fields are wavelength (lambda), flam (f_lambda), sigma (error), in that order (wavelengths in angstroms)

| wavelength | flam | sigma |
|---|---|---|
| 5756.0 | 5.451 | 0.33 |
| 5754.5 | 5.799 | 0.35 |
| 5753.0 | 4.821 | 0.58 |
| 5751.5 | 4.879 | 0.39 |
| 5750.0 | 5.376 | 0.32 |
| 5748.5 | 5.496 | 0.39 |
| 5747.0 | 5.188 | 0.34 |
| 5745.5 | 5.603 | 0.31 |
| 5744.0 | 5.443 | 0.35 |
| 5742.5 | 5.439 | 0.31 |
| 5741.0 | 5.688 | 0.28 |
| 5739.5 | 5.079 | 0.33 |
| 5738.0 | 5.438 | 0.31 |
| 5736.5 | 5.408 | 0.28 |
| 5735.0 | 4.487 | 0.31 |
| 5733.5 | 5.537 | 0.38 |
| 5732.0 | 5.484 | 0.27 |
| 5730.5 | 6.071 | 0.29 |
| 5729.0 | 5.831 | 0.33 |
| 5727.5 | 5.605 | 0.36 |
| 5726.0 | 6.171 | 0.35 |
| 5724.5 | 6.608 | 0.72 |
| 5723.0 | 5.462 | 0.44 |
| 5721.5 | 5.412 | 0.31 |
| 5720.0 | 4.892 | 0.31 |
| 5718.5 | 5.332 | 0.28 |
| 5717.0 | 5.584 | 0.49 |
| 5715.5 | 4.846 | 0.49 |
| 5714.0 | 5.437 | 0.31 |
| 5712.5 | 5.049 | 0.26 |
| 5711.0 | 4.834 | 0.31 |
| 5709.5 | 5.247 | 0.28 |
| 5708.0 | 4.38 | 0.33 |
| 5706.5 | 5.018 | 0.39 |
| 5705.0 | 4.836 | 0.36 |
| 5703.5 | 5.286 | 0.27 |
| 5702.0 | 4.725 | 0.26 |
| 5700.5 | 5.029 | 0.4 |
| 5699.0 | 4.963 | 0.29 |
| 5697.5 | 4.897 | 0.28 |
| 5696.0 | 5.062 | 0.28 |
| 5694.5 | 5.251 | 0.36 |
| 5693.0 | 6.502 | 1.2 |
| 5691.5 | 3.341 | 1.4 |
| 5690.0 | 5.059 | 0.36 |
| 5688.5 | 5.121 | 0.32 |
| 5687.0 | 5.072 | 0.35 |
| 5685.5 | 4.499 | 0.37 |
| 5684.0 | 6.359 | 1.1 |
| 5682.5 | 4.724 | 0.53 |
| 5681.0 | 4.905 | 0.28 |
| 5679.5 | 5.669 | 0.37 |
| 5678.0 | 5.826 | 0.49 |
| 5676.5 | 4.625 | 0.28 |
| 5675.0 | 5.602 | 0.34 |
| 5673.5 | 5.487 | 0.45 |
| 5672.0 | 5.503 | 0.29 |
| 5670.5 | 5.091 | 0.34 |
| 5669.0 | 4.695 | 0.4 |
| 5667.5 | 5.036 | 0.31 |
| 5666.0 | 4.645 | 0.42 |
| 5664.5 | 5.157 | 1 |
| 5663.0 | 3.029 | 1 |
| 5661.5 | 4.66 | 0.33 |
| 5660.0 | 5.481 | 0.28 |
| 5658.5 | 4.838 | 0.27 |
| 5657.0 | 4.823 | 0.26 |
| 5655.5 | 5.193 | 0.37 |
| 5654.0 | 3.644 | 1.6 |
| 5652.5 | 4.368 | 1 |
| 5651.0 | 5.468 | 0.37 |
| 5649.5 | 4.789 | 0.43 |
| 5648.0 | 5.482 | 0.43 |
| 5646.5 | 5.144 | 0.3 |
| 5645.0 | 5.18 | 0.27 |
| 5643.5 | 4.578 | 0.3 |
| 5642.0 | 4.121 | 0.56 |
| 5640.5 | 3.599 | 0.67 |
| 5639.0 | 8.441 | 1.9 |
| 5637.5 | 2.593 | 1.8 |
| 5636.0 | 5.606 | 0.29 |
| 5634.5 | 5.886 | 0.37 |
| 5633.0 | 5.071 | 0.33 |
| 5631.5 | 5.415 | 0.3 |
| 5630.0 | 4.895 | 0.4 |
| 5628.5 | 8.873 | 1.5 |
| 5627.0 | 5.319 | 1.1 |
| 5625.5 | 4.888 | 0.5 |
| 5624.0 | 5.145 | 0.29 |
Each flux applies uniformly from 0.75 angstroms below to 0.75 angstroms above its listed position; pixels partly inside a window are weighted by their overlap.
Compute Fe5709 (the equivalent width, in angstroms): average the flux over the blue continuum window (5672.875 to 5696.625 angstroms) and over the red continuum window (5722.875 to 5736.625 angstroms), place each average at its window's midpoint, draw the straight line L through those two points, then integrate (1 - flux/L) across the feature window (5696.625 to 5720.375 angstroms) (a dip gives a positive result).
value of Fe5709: 1.9 angstroms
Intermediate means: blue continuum 5.19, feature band 5.02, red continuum 5.69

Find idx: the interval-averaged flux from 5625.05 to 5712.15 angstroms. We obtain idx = 5.07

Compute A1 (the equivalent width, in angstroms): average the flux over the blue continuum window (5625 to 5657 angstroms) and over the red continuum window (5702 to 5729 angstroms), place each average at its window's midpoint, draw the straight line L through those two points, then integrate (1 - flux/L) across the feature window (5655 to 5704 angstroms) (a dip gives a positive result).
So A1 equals 1.9 angstroms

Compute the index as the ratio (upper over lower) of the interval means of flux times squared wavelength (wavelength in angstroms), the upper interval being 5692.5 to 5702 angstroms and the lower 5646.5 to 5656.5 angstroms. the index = 1.09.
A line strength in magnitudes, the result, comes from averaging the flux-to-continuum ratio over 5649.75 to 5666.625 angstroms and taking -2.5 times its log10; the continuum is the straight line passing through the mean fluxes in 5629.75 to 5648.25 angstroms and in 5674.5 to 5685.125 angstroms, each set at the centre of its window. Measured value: 0.118 mag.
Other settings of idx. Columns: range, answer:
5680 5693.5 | 5.05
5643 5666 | 4.79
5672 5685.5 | 5.36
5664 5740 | 5.22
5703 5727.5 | 5.28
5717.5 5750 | 5.51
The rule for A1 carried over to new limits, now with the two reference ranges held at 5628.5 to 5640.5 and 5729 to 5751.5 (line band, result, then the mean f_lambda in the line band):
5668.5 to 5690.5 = 1.0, 5.22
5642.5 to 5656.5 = 1.6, 4.86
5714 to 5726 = -0.1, 5.49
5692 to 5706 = 0.8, 5.14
